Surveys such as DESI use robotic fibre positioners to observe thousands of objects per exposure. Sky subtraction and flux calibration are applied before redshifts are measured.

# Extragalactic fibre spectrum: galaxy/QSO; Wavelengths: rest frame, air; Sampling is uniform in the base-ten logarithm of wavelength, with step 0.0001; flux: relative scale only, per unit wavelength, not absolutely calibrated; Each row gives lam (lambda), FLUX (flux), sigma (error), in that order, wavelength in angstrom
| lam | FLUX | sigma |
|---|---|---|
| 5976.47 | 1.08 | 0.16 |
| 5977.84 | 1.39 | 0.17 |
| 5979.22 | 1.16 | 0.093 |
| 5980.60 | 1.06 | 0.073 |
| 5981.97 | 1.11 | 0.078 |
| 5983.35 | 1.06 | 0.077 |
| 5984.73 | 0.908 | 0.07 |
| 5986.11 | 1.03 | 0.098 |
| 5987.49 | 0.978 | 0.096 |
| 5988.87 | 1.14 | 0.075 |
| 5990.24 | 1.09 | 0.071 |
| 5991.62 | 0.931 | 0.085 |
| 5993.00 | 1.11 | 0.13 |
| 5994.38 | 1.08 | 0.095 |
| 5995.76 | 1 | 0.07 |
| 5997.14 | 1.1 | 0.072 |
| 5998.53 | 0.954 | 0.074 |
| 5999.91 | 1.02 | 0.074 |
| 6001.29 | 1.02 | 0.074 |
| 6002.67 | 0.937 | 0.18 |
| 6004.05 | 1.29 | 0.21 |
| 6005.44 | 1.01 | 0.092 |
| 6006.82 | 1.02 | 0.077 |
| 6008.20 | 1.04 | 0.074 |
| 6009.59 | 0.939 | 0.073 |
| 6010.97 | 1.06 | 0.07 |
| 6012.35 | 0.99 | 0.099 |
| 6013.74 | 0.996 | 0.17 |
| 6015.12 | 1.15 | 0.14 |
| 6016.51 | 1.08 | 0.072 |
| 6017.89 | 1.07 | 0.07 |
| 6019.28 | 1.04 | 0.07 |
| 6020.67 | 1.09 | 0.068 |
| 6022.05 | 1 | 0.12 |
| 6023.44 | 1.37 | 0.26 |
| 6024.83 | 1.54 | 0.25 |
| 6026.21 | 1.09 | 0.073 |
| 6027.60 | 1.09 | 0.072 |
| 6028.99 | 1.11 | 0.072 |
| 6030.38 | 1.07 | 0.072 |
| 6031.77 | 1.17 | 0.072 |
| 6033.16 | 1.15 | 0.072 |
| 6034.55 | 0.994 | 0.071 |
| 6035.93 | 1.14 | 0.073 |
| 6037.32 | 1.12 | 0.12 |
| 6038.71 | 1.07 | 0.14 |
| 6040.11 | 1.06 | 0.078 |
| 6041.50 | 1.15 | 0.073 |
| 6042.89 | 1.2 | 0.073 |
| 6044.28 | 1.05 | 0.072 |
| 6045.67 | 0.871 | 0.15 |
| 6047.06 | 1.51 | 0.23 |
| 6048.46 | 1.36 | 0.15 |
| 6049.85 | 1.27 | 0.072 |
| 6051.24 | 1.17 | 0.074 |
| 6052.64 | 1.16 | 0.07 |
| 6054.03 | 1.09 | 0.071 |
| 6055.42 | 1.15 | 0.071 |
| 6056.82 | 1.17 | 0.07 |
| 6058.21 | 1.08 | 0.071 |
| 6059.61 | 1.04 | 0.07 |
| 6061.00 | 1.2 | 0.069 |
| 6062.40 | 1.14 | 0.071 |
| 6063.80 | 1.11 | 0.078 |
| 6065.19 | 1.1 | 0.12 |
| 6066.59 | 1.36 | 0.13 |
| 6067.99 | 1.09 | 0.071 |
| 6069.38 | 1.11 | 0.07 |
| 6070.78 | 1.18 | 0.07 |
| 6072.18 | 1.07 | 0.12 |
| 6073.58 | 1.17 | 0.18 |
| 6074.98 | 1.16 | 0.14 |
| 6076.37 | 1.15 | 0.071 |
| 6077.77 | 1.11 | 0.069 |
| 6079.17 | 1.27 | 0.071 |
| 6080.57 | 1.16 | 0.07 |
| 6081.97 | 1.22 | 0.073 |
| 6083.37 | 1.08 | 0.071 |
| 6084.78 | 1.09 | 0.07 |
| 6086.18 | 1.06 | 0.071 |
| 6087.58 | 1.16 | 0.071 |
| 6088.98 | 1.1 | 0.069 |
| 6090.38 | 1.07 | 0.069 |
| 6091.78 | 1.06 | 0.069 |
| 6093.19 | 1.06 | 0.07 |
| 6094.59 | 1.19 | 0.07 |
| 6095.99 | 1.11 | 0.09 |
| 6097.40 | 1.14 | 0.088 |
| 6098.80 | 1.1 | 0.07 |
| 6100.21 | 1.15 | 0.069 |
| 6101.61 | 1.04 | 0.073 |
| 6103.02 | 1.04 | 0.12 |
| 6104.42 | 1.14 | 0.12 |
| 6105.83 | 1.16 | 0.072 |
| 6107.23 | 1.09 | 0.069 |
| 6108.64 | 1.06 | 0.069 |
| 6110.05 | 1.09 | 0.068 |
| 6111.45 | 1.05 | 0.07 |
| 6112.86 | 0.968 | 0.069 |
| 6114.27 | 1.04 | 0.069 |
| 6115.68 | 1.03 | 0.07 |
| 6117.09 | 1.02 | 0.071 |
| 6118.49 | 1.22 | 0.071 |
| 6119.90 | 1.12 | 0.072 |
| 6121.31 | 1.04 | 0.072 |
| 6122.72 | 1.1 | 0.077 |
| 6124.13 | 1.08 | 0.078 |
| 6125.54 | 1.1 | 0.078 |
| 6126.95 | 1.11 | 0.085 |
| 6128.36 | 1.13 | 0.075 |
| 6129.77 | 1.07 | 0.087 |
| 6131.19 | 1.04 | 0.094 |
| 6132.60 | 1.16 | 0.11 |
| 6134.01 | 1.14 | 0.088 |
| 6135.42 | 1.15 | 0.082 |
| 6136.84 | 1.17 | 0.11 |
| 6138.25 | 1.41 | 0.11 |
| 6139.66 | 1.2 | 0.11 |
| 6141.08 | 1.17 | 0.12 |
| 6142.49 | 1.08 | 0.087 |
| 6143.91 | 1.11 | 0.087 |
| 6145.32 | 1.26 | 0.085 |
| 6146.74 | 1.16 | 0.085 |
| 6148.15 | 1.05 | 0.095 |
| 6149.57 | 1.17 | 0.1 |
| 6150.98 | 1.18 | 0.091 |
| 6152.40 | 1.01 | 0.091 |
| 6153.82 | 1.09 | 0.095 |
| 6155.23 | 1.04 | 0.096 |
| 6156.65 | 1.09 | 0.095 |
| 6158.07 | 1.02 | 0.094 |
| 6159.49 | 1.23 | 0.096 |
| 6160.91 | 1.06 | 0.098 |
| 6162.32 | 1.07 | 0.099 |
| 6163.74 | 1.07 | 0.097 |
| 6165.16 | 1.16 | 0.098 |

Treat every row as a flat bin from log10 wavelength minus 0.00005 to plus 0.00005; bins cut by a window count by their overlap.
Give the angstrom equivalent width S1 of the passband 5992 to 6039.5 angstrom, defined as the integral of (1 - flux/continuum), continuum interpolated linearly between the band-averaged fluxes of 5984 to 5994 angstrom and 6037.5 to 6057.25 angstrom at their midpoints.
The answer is 0.2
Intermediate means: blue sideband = 1.03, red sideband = 1.16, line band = 1.08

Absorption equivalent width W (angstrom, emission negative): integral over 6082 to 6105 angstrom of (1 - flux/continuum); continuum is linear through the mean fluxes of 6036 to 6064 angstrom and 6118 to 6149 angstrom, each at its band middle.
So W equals 0.8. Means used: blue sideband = 1.15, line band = 1.1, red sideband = 1.14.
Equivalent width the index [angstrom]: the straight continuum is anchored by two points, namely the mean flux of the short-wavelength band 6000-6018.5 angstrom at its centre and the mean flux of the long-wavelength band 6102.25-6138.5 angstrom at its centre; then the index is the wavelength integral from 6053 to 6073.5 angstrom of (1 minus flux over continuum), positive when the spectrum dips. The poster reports -1.2 angstrom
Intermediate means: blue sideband 1.05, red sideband 1.1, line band 1.14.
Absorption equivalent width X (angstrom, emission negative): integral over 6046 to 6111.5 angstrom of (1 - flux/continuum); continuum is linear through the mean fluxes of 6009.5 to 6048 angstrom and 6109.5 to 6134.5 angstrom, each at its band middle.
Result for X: -2.4 angstrom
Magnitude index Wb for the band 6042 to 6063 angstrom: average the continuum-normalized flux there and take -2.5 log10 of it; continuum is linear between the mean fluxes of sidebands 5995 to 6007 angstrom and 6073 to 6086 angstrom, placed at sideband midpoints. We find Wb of -0.05 mag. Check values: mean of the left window 1.04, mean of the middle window 1.16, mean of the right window 1.15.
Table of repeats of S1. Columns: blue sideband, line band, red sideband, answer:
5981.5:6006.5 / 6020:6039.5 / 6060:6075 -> -0.9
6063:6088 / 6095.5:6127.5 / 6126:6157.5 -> 1.5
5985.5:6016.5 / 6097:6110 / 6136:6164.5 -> 0.0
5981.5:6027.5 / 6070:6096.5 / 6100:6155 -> -0.8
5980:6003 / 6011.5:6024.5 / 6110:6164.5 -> -0.7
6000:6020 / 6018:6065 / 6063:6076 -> -1.9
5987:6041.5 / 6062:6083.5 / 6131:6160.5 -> -1.0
